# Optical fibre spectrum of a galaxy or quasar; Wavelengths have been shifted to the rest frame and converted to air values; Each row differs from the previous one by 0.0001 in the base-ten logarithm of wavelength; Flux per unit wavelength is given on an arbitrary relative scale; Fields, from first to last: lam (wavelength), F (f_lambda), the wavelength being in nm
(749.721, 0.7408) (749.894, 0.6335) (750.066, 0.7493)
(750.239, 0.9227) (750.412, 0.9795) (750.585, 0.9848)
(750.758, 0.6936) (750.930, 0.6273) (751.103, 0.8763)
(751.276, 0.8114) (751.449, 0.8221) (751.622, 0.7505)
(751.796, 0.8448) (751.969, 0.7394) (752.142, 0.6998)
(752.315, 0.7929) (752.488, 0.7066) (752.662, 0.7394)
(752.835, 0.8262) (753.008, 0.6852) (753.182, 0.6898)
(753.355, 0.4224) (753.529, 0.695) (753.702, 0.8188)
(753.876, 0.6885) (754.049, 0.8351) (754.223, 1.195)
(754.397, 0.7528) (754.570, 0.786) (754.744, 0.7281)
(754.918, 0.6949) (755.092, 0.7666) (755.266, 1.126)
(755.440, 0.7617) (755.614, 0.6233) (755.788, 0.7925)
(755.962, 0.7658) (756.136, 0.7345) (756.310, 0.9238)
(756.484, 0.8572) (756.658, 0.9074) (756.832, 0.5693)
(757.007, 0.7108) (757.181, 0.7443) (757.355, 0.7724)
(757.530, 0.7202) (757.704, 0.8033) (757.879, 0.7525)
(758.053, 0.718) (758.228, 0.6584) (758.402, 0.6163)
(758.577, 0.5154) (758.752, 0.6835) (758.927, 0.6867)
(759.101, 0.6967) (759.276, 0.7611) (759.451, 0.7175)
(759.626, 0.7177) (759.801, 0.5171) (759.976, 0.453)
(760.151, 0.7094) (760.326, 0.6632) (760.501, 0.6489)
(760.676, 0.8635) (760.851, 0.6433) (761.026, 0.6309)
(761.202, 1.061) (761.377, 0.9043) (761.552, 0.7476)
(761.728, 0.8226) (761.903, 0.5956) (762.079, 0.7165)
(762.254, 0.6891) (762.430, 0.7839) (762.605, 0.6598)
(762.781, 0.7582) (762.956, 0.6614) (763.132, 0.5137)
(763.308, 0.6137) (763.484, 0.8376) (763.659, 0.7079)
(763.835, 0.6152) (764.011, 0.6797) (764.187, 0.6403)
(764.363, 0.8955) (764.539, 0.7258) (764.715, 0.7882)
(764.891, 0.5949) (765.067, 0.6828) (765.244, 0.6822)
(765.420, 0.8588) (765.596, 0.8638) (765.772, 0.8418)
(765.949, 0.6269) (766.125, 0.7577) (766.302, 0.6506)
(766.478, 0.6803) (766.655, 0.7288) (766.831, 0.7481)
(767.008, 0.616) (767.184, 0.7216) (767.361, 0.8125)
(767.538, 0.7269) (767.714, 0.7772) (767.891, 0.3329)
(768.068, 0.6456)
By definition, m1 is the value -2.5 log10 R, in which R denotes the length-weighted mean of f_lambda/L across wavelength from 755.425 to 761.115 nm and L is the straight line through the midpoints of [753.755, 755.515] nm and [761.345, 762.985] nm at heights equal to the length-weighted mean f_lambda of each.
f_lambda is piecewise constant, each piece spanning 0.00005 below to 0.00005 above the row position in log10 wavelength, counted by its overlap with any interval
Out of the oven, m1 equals 0.11 mag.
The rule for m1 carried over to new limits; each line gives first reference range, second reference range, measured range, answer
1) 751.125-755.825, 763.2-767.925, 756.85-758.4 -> 0.05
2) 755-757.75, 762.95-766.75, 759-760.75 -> 0.12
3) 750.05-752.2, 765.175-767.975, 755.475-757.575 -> 0.02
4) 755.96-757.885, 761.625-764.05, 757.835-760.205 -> 0.14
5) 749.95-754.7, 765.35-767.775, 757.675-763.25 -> 0.09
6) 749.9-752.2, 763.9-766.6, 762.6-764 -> 0.10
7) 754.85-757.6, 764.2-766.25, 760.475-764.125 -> 0.06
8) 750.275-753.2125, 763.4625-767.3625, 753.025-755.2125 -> 0.02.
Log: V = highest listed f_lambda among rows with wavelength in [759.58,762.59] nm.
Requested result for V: 1.061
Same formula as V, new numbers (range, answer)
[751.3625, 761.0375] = 1.195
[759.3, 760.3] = 0.7177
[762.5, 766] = 0.8955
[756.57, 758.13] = 0.9074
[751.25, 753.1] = 0.8448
